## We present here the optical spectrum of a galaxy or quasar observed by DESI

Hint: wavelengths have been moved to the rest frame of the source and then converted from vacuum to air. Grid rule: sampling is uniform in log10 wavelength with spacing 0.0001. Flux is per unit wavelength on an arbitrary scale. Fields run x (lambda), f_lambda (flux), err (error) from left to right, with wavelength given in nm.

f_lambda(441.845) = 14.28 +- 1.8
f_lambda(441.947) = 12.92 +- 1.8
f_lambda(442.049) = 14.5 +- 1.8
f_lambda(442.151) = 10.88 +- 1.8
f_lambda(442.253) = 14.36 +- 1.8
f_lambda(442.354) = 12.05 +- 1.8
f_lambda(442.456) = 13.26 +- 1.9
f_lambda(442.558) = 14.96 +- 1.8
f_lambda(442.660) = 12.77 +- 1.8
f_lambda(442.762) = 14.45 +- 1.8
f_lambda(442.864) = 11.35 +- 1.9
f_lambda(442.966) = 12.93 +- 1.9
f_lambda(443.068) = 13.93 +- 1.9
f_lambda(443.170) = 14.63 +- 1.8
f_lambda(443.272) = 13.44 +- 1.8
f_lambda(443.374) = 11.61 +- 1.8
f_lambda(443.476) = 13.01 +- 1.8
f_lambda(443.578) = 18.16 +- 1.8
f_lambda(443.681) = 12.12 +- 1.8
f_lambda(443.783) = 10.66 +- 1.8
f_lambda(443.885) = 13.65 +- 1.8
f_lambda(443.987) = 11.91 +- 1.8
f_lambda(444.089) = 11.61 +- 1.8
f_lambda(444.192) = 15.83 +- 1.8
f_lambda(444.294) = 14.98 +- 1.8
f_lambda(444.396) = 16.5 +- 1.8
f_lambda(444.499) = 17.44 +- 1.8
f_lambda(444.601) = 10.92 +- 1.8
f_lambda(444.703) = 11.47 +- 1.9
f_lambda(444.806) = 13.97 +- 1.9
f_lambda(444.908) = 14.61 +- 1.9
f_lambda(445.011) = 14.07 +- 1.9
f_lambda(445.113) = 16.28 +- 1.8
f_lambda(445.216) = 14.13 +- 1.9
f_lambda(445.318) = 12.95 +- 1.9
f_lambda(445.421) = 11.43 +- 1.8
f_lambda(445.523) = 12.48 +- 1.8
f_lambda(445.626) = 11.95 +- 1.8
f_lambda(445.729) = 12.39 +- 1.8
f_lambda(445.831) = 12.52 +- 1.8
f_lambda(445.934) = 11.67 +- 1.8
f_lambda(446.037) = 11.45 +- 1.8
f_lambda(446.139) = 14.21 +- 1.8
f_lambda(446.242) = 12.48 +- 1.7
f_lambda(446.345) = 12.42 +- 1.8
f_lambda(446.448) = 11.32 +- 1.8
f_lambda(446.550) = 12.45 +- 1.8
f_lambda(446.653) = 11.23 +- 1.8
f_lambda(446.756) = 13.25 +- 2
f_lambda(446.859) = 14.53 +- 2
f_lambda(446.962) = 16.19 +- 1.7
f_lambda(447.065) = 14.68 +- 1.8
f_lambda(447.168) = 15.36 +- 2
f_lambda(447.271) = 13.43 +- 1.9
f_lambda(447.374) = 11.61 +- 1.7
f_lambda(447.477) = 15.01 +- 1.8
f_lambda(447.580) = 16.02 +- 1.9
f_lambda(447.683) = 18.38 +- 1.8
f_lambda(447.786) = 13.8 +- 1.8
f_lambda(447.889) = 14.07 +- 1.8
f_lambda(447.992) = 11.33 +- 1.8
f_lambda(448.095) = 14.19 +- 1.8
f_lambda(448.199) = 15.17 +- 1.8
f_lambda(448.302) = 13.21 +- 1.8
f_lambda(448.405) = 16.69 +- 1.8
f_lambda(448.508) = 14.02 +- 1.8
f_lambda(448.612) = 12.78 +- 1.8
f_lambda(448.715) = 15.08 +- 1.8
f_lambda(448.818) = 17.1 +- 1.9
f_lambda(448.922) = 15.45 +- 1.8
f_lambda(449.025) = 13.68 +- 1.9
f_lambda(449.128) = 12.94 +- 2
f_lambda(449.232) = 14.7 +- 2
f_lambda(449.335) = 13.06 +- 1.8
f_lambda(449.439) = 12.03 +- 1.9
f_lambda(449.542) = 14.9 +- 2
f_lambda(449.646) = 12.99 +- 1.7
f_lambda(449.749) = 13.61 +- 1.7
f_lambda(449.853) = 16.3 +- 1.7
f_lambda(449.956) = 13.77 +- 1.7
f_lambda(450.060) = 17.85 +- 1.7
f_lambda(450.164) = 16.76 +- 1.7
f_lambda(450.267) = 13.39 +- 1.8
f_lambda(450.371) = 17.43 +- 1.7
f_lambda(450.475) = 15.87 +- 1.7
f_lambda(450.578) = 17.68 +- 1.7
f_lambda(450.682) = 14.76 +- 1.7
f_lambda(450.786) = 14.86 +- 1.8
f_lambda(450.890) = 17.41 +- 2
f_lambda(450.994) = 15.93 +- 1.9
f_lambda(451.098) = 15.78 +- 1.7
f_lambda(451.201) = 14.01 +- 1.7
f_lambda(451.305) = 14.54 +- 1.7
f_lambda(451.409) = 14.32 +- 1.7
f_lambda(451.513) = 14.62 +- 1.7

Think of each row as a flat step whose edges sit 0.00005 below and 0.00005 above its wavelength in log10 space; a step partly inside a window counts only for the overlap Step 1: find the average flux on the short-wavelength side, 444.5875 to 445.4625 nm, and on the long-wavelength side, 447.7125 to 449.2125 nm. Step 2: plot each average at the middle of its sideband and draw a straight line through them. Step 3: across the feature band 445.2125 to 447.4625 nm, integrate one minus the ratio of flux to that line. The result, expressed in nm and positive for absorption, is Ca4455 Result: 0.14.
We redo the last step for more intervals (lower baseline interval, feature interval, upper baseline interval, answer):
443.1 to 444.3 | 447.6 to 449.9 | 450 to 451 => 0.16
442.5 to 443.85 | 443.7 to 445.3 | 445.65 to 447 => -0.09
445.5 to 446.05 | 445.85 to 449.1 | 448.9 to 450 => -0.25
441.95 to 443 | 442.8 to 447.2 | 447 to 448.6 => 0.13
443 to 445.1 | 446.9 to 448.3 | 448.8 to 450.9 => 0.00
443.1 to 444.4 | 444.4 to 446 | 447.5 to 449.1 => 0.07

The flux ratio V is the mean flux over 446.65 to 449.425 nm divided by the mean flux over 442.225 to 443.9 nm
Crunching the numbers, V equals 1.07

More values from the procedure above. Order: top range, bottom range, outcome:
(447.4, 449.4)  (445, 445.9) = 1.11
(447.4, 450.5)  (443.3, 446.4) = 1.10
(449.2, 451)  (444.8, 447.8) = 1.12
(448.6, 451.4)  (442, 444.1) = 1.14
